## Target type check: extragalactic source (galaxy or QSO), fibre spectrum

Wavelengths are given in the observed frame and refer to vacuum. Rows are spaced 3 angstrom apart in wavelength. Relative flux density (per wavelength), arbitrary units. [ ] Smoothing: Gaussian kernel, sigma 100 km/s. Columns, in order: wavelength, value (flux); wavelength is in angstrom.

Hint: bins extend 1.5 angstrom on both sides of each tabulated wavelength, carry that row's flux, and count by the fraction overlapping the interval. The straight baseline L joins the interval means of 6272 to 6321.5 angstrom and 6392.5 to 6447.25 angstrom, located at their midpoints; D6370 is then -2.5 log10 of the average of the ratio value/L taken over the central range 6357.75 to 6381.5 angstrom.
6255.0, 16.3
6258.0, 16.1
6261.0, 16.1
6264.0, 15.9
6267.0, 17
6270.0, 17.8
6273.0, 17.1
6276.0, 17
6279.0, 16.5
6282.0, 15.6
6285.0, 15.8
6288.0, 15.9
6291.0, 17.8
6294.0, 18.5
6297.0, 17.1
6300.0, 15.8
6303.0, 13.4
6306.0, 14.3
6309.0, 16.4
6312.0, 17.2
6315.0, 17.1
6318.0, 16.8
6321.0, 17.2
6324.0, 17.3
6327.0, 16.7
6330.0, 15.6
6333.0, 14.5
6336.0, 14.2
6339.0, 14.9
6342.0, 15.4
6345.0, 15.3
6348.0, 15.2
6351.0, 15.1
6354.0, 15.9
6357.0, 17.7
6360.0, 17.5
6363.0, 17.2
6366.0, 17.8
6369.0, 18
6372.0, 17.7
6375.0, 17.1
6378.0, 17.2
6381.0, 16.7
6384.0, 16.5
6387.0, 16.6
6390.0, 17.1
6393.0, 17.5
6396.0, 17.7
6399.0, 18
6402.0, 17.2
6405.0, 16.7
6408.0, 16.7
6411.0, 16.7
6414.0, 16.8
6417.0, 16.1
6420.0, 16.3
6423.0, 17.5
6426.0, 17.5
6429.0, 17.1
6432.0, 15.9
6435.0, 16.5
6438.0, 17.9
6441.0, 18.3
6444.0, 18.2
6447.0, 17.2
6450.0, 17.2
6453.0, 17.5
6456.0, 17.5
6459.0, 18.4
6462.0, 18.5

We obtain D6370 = -0.038 mag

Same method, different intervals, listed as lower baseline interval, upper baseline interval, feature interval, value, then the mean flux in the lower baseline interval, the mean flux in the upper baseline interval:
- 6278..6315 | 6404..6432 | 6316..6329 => -0.04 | 16.2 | 16.8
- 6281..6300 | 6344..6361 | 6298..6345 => 0.04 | 16.7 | 16.1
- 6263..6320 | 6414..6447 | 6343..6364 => 0.04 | 16.5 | 17.1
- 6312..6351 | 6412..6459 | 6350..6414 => -0.04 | 15.9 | 17.2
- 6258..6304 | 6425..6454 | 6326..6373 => 0.05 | 16.5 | 17.3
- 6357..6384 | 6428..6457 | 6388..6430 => 0.02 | 17.4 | 17.3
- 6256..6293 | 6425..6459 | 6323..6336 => 0.07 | 16.6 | 17.4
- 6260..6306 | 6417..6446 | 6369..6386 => -0.01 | 16.4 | 17.2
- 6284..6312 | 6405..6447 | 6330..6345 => 0.11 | 16.2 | 17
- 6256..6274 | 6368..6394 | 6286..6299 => -0.03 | 16.6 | 17.1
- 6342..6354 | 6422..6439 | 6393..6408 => -0.06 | 15.3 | 17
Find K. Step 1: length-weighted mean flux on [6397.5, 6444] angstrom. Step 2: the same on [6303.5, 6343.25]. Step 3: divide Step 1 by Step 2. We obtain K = 1.1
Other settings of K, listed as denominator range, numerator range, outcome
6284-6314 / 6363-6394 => 1.06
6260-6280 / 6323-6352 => 0.92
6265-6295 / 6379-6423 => 1.00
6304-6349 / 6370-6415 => 1.08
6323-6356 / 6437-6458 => 1.14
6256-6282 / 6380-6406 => 1.03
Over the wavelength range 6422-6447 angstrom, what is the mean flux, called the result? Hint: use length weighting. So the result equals 17.4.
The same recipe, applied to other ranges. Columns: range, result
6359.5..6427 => 17.1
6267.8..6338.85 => 16.3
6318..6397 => 16.5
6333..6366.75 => 15.9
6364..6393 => 17.2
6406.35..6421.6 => 16.5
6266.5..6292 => 16.7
